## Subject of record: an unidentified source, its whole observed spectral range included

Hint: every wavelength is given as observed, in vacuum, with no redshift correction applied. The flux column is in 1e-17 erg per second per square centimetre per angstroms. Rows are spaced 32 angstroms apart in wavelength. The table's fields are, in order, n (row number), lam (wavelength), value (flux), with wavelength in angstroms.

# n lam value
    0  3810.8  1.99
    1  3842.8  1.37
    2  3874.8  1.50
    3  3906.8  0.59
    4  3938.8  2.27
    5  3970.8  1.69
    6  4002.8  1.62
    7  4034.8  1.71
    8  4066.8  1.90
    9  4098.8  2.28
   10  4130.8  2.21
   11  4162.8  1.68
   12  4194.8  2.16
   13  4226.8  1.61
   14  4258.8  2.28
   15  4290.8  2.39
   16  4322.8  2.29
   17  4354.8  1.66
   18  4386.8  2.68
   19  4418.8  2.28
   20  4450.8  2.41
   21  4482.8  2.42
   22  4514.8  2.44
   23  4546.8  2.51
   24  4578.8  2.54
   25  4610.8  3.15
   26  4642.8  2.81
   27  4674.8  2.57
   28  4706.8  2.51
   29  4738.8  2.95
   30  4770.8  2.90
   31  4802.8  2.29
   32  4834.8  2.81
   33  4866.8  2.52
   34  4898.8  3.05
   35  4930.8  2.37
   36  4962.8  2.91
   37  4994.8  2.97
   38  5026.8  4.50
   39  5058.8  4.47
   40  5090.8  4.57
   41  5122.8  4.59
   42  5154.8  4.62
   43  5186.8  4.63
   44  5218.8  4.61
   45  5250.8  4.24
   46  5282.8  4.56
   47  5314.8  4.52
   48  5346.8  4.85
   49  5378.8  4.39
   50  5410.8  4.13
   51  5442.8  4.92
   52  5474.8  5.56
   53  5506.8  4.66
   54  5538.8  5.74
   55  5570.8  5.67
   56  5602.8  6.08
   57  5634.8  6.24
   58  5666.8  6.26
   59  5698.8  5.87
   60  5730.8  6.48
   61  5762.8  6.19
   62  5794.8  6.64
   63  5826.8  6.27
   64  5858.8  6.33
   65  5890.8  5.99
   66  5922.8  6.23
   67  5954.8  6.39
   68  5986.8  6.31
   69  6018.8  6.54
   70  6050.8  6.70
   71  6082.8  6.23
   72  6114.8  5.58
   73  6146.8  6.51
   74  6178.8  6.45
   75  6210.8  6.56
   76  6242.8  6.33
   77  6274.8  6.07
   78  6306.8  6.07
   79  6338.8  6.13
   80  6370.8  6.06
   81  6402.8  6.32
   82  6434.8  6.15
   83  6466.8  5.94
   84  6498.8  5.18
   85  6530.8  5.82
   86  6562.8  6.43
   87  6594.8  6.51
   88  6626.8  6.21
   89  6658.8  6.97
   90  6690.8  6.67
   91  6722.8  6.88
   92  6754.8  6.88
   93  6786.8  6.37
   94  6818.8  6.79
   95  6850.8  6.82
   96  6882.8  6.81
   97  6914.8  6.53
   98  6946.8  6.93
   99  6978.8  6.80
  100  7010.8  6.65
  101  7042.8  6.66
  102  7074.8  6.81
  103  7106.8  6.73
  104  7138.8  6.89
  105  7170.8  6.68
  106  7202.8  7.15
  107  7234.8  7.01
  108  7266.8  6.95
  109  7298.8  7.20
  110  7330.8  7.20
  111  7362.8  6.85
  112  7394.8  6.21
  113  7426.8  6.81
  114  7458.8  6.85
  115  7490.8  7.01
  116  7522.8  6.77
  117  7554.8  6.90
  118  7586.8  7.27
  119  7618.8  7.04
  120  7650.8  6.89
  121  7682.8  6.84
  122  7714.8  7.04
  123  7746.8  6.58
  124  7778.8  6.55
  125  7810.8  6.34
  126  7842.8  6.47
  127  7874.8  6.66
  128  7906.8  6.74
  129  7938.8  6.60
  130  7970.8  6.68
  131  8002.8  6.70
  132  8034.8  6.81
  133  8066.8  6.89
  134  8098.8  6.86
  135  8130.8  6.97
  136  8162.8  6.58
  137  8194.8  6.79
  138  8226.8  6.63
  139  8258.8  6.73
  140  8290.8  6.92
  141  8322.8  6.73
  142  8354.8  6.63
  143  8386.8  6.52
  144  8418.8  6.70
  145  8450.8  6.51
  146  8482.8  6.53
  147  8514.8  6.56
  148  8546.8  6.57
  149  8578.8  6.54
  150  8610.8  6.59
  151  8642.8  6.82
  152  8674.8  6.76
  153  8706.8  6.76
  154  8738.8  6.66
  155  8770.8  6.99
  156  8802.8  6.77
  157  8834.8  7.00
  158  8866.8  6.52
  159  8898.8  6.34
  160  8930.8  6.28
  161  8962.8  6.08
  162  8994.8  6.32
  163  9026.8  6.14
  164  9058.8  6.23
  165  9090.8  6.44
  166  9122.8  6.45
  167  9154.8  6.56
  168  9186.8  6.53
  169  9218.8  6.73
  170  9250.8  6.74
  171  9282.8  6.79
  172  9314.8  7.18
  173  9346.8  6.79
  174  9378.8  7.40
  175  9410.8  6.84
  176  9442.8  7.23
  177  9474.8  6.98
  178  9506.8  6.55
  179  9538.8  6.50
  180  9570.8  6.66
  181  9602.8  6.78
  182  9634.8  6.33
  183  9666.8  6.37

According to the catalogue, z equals 0.26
